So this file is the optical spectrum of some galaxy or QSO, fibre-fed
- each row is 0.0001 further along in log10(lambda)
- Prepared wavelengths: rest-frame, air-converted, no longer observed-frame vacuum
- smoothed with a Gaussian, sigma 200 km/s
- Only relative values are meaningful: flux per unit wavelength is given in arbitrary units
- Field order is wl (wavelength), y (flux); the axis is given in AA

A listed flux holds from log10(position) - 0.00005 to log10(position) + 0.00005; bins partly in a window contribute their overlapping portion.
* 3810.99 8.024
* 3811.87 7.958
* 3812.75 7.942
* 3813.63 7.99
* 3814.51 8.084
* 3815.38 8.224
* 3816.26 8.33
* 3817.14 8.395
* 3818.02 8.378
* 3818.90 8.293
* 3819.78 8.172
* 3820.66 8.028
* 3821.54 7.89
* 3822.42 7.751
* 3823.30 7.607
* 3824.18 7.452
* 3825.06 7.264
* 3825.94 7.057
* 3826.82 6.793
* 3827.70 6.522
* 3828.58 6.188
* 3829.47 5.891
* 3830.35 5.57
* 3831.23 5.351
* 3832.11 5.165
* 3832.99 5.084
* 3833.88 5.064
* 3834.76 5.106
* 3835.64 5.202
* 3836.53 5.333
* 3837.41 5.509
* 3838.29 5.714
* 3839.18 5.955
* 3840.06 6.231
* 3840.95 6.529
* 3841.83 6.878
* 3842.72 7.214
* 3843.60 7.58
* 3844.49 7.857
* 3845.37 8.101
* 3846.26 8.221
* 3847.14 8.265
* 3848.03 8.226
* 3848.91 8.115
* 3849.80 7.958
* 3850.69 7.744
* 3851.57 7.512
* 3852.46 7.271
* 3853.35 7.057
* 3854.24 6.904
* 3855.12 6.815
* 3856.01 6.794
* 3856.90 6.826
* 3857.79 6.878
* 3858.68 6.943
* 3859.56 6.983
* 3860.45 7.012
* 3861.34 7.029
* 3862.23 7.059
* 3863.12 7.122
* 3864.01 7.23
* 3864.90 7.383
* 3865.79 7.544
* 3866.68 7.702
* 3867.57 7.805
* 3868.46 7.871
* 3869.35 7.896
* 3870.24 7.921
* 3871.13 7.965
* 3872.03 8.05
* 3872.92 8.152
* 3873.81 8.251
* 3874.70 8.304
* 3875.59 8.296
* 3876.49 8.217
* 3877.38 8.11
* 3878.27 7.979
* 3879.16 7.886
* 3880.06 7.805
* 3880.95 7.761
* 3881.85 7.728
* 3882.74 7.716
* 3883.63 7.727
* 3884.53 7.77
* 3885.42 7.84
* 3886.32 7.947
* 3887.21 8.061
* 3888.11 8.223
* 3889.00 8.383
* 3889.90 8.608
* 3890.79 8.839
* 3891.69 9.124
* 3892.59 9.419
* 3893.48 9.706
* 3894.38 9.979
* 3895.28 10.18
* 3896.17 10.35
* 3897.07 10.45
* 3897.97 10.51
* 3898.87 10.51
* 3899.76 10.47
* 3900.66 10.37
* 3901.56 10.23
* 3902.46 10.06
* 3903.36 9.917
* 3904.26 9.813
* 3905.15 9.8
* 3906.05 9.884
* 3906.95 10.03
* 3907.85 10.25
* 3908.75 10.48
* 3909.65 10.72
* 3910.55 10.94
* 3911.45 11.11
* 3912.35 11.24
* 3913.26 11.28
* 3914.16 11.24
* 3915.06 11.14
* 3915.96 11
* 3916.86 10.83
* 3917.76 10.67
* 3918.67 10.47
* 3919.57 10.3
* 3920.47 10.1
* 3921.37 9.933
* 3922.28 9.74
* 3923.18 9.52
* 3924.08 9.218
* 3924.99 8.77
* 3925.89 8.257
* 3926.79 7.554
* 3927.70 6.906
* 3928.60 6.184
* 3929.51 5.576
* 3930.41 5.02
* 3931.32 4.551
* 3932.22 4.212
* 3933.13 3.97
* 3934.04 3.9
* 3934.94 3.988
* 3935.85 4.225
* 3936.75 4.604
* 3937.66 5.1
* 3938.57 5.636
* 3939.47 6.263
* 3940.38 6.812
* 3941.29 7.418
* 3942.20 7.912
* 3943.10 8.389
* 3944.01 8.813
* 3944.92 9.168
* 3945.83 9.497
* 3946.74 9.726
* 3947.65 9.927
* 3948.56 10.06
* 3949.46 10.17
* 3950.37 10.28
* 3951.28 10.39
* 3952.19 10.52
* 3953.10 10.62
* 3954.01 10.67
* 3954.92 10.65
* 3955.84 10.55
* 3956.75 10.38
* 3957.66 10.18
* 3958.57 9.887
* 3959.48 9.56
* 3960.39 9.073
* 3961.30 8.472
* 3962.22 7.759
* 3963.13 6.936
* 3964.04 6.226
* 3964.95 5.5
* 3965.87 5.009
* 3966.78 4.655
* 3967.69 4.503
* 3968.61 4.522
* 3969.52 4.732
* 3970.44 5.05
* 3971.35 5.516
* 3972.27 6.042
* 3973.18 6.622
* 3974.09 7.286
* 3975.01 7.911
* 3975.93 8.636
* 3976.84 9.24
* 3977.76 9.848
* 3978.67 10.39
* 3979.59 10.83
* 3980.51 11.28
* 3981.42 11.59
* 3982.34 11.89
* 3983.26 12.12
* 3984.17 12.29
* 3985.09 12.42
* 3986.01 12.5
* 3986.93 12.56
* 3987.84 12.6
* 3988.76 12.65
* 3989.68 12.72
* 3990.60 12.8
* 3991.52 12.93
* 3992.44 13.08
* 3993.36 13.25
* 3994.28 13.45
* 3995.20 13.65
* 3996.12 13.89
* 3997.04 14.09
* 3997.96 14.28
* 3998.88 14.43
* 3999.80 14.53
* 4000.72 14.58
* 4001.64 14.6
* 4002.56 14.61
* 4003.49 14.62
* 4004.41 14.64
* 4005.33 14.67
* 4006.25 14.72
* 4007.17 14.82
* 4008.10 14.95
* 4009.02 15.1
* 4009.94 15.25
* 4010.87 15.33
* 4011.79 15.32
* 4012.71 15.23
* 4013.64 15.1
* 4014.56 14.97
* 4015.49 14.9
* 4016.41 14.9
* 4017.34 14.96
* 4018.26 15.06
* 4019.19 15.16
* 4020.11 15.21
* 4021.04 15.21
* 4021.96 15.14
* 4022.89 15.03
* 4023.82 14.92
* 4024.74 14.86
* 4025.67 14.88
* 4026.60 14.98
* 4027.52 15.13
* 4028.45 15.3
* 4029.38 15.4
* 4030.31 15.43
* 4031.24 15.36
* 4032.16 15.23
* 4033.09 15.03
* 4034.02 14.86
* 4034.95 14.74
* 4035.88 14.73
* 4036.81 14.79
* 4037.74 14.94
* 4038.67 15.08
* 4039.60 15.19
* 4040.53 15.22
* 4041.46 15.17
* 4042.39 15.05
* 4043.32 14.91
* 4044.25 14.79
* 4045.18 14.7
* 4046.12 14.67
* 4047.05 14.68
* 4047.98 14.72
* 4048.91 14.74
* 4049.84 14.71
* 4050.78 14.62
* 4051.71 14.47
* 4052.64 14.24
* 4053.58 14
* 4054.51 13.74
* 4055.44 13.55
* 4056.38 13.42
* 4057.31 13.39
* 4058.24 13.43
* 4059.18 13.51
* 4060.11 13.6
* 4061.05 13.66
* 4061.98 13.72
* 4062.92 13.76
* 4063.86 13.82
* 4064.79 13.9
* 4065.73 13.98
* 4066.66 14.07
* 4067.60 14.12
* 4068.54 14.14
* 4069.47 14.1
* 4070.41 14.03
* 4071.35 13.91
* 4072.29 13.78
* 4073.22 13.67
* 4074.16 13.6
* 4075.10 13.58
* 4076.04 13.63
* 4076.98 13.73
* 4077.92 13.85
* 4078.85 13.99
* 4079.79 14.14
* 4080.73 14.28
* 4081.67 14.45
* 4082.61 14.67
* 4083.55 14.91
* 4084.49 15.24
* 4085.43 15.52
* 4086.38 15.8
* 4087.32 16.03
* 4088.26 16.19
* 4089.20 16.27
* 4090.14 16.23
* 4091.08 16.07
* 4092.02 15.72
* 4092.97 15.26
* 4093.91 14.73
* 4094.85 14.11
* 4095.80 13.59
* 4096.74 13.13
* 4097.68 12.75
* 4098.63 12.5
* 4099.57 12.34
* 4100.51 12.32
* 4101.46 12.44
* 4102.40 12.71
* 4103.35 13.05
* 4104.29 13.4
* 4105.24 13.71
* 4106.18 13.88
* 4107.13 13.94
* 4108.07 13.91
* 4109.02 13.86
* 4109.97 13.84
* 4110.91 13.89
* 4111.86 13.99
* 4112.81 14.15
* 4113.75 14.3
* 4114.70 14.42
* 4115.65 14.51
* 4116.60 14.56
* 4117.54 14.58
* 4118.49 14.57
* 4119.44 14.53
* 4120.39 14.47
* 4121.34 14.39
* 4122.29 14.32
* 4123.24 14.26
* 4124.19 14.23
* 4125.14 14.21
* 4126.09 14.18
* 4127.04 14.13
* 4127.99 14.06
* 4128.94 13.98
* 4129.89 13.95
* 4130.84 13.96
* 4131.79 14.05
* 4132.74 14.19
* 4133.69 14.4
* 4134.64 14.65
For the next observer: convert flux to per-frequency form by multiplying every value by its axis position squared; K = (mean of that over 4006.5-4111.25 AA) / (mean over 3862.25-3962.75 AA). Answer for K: 1.79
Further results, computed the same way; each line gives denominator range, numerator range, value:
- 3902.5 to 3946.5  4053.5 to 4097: 1.84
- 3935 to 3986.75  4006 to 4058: 1.81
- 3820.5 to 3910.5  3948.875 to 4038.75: 1.65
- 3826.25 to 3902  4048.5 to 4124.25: 2.06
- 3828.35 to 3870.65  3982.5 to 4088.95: 2.30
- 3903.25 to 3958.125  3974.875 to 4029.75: 1.62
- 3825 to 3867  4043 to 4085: 2.32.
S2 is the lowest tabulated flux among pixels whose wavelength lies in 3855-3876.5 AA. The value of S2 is 6.794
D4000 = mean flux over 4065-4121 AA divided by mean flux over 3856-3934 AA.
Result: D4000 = 1.64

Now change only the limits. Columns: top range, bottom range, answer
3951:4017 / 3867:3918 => 1.22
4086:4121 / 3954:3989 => 1.60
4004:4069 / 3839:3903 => 1.81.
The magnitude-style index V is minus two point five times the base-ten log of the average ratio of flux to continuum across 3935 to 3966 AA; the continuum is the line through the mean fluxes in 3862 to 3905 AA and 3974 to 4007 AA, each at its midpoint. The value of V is 0.31 mag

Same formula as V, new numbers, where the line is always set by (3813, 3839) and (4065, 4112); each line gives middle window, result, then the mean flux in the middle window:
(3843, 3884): 0.03 mag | 7.64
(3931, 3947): 0.50 mag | 6.32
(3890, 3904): -0.14 mag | 9.97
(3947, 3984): 0.23 mag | 8.67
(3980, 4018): -0.19 mag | 13.9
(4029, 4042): -0.19 mag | 15.1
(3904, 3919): -0.16 mag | 10.7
